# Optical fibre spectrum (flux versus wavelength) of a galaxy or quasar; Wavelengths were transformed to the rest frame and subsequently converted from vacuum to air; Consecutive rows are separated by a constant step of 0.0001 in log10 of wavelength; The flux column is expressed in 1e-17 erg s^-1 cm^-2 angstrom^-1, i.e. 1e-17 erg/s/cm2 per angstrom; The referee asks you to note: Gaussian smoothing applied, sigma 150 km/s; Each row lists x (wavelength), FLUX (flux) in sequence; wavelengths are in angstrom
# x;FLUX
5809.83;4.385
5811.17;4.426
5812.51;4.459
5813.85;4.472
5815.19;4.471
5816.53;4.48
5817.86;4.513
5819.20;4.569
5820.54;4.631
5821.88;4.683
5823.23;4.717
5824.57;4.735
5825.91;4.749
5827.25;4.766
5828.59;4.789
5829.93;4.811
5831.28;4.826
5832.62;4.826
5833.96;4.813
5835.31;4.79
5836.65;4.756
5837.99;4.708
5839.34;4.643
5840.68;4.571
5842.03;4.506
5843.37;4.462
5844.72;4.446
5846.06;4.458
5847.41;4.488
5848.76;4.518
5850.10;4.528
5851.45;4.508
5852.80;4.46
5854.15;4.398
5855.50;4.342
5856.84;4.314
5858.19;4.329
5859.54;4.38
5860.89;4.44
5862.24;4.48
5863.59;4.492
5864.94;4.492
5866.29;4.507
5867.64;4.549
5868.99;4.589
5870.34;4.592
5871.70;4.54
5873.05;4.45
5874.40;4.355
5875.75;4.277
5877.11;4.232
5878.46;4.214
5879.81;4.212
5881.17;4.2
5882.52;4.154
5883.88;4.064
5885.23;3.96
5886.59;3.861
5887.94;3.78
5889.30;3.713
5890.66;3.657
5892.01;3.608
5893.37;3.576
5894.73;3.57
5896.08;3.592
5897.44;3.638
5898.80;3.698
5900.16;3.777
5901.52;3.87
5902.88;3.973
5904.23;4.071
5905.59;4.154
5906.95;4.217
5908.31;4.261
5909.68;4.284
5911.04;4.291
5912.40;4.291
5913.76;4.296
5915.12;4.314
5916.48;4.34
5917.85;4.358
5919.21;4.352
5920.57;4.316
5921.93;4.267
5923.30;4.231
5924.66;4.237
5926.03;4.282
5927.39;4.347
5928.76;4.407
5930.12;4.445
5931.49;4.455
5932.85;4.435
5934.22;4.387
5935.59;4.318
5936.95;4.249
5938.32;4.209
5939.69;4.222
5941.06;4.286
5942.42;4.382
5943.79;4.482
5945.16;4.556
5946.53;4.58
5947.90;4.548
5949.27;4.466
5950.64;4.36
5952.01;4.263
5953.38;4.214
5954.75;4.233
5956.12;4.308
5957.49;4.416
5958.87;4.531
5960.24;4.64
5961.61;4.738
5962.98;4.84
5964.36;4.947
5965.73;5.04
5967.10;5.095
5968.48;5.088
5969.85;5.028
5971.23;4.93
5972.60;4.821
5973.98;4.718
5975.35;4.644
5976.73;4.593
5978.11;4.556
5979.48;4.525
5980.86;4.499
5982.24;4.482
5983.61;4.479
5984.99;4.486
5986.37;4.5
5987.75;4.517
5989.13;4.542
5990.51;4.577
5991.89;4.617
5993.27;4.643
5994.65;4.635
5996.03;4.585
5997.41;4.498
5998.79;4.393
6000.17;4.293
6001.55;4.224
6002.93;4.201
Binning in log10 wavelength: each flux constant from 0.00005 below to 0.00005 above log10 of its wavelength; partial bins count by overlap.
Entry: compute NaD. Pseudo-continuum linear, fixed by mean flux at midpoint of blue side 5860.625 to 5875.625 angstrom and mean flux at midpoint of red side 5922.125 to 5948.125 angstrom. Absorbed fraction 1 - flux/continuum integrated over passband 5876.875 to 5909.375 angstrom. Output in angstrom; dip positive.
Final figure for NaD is 3.9 angstrom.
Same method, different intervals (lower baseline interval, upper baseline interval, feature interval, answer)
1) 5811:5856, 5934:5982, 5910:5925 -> 0.90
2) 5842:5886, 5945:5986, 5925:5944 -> 0.86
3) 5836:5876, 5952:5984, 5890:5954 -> 5.53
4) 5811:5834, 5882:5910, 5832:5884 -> -2.34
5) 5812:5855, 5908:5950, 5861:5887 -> 0.96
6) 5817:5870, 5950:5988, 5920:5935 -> 0.86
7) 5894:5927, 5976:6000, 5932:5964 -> -0.81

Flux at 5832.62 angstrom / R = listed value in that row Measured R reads 4.826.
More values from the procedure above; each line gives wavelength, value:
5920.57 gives 4.316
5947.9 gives 4.548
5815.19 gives 4.471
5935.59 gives 4.318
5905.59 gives 4.154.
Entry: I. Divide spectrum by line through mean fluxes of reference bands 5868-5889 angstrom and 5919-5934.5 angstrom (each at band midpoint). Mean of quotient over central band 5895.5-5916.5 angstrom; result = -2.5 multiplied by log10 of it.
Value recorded 0.06 mag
